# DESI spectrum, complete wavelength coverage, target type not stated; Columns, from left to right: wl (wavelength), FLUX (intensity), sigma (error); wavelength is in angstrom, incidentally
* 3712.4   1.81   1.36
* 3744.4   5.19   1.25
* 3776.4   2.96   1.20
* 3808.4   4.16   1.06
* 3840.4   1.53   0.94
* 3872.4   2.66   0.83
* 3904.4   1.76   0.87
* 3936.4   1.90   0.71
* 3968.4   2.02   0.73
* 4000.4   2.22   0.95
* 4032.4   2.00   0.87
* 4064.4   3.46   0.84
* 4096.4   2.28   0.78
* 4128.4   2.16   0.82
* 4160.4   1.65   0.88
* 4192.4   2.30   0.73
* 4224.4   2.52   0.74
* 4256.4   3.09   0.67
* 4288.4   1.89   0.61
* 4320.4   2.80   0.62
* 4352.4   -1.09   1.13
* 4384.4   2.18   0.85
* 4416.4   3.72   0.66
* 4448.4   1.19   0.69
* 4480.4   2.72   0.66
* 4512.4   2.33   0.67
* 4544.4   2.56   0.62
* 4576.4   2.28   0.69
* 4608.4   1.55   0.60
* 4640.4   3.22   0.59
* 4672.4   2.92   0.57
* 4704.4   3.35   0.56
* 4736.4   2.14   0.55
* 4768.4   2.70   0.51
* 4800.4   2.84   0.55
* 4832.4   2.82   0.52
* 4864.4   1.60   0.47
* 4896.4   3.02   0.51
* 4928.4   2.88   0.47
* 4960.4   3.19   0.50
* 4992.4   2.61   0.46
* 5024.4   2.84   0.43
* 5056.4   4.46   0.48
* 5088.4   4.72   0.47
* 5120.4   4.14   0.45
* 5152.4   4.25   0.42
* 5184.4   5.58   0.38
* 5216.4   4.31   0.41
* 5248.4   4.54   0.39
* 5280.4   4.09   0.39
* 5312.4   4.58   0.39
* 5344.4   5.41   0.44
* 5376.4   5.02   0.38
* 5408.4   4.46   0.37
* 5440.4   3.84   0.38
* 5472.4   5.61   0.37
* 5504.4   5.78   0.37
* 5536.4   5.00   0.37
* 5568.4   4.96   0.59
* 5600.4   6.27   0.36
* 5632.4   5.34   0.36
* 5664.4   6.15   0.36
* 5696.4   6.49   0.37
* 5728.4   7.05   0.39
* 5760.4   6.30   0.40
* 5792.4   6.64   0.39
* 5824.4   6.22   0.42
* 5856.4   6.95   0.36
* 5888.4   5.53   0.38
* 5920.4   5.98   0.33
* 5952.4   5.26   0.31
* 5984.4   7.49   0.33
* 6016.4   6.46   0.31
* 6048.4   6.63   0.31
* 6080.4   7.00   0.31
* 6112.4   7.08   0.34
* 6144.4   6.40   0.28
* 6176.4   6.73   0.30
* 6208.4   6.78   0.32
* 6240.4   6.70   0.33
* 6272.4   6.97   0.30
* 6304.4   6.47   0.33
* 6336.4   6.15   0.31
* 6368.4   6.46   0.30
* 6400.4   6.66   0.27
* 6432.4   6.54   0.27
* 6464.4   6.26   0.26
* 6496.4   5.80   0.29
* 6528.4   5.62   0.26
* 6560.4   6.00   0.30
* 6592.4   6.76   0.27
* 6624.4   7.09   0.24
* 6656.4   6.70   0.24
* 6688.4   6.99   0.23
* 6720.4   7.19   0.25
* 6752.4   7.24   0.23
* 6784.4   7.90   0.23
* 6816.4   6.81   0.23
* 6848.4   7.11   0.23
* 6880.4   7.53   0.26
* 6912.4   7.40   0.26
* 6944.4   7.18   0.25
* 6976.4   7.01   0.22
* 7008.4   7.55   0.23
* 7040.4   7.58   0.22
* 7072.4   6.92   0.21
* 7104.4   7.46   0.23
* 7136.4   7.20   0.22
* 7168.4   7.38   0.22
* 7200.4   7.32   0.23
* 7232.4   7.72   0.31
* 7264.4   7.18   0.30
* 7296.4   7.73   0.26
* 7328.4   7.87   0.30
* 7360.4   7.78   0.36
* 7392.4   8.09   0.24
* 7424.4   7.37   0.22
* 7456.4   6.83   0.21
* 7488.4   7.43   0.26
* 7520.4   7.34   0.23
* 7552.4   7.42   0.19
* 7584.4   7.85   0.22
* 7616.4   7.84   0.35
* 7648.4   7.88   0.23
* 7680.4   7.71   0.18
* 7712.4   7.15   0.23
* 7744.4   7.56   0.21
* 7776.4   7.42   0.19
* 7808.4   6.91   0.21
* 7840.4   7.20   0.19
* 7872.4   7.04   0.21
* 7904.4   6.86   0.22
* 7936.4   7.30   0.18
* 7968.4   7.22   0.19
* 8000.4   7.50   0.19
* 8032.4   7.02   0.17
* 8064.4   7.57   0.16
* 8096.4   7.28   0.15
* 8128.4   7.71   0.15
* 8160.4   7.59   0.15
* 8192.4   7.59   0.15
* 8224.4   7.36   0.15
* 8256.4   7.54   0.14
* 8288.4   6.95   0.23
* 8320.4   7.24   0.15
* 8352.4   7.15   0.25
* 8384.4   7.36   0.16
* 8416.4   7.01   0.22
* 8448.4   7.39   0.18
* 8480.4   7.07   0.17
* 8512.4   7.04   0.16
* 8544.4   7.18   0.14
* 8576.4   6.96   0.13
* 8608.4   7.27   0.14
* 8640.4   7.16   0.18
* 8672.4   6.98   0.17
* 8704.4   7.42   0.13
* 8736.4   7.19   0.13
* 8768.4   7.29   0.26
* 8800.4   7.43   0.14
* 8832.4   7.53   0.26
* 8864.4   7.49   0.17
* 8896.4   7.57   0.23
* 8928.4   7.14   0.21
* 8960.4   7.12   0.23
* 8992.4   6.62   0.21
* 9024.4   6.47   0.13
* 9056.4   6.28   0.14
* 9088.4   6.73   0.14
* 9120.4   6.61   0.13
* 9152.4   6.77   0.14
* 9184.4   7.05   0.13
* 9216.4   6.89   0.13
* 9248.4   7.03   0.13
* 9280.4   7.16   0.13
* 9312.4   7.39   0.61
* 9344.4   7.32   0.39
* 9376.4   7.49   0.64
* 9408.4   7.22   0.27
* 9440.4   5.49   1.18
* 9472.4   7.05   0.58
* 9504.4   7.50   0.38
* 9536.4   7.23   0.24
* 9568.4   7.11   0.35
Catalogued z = 0.265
